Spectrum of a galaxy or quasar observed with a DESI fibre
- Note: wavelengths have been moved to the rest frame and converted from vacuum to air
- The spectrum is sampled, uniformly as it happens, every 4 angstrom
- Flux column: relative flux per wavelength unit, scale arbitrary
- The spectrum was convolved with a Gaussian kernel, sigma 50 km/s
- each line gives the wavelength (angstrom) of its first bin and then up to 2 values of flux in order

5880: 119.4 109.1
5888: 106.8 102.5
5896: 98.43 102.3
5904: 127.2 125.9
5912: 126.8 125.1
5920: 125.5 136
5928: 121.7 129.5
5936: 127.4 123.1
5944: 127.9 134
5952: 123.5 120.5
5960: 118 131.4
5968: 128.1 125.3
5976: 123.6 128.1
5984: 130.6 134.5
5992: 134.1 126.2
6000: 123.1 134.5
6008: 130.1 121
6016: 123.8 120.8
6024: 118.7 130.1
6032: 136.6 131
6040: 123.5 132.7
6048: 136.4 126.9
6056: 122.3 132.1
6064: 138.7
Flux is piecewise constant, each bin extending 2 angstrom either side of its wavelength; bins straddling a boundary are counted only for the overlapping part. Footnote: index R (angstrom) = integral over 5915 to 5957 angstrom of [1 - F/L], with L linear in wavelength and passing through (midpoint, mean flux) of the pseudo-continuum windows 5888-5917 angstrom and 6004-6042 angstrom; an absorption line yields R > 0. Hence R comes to -3.2 angstrom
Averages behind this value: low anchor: 115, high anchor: 127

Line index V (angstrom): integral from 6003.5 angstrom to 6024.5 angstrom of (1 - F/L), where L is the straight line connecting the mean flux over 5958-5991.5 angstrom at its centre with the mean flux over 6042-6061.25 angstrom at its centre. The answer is 0.71 angstrom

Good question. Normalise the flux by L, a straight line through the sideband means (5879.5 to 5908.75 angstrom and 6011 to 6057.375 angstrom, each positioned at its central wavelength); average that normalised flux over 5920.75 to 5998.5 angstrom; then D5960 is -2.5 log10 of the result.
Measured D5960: -0.08 mag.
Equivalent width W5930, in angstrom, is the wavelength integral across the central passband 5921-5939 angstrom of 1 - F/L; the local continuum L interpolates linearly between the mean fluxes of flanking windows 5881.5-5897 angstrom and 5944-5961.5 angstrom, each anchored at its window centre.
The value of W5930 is -1.6 angstrom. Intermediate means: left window 105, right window 125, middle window 128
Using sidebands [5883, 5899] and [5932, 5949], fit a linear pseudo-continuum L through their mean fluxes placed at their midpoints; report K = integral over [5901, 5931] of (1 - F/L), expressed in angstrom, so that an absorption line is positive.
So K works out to -2.7 angstrom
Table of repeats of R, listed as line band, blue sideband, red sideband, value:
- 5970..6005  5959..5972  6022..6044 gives -0.5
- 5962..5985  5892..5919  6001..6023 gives -1.0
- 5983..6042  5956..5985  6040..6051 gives 0.6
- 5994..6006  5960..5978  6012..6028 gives -0.4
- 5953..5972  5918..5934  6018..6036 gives 0.5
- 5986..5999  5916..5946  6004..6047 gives -0.4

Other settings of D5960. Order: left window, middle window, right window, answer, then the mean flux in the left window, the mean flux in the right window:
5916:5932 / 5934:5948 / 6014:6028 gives 0.00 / 128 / 122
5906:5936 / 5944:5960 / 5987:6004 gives 0.03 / 127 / 130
